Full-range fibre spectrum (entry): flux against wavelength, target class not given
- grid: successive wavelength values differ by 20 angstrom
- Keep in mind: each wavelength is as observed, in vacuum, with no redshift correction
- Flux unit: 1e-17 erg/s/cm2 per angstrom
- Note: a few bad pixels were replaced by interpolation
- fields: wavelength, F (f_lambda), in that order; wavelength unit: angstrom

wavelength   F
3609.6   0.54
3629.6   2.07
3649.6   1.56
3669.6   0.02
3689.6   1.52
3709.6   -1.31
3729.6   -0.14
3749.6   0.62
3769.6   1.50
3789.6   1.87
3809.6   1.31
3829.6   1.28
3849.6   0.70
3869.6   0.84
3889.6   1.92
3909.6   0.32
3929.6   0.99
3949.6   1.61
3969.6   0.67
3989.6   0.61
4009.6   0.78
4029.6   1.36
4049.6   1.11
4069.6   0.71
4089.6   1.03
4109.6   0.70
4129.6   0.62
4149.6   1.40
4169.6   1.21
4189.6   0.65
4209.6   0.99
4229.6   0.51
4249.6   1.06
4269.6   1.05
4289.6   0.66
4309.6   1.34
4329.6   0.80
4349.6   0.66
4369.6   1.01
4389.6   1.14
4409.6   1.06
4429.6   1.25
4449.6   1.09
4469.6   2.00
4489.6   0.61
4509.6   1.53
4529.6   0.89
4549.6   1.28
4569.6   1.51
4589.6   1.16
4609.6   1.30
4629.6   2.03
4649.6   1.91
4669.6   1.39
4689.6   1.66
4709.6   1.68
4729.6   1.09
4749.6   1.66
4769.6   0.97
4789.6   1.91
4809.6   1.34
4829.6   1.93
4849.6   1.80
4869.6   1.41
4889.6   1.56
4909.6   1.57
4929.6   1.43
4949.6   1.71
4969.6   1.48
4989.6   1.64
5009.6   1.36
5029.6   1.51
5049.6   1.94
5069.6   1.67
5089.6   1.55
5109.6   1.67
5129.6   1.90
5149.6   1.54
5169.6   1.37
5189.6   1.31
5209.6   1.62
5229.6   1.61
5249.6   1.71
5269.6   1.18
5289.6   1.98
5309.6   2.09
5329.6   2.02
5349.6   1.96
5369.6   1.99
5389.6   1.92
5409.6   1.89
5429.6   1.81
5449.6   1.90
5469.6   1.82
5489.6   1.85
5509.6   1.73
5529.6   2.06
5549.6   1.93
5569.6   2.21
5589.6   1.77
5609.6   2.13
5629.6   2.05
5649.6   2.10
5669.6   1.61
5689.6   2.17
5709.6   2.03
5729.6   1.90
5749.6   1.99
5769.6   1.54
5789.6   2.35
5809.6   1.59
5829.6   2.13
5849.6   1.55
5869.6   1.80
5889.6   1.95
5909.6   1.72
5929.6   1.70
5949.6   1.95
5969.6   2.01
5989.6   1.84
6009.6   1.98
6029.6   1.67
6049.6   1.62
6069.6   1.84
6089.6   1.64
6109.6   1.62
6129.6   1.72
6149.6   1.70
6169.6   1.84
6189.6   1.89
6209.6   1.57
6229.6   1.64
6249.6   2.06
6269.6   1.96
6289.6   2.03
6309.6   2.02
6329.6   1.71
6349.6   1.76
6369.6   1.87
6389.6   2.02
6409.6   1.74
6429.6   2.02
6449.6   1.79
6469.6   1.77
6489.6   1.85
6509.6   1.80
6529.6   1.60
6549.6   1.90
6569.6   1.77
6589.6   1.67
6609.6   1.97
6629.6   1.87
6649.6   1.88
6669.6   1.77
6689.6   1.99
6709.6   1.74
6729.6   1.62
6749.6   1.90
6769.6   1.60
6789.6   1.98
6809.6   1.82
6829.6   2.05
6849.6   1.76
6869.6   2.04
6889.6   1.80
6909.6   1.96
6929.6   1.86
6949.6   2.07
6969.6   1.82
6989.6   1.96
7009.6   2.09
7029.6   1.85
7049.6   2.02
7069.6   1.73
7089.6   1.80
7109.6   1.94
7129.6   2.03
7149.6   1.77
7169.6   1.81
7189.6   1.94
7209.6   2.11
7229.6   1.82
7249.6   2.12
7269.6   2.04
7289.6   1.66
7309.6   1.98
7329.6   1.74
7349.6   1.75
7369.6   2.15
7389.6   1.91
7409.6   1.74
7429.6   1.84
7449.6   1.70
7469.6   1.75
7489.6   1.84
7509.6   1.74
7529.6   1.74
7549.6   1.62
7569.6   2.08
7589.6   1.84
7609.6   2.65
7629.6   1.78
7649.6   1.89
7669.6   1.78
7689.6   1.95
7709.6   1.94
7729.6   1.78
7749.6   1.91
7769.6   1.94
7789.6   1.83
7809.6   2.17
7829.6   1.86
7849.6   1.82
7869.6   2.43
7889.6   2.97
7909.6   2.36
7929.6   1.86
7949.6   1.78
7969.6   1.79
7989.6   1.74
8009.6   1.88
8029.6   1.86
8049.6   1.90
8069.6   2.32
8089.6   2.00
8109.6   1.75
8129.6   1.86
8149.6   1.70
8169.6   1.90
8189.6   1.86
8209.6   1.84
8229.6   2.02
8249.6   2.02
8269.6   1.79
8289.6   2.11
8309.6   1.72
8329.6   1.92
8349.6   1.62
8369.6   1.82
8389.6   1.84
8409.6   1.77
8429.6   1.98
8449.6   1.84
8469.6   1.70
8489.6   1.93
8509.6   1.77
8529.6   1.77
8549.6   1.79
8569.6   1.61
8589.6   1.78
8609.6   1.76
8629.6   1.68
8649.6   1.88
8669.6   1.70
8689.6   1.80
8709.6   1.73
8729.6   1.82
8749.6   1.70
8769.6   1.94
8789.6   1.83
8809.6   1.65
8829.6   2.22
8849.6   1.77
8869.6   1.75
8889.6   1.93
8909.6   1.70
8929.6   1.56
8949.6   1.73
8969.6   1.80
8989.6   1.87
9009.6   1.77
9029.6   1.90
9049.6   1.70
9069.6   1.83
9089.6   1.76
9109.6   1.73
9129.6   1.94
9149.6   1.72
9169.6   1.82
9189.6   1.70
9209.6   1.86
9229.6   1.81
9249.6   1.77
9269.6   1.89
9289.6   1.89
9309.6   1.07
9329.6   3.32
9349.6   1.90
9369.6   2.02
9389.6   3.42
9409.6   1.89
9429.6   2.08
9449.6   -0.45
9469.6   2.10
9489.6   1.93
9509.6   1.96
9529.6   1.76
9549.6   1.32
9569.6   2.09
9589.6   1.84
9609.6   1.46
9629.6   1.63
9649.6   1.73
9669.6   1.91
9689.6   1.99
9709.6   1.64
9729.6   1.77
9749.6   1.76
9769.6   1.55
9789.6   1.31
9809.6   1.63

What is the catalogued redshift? 0.20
